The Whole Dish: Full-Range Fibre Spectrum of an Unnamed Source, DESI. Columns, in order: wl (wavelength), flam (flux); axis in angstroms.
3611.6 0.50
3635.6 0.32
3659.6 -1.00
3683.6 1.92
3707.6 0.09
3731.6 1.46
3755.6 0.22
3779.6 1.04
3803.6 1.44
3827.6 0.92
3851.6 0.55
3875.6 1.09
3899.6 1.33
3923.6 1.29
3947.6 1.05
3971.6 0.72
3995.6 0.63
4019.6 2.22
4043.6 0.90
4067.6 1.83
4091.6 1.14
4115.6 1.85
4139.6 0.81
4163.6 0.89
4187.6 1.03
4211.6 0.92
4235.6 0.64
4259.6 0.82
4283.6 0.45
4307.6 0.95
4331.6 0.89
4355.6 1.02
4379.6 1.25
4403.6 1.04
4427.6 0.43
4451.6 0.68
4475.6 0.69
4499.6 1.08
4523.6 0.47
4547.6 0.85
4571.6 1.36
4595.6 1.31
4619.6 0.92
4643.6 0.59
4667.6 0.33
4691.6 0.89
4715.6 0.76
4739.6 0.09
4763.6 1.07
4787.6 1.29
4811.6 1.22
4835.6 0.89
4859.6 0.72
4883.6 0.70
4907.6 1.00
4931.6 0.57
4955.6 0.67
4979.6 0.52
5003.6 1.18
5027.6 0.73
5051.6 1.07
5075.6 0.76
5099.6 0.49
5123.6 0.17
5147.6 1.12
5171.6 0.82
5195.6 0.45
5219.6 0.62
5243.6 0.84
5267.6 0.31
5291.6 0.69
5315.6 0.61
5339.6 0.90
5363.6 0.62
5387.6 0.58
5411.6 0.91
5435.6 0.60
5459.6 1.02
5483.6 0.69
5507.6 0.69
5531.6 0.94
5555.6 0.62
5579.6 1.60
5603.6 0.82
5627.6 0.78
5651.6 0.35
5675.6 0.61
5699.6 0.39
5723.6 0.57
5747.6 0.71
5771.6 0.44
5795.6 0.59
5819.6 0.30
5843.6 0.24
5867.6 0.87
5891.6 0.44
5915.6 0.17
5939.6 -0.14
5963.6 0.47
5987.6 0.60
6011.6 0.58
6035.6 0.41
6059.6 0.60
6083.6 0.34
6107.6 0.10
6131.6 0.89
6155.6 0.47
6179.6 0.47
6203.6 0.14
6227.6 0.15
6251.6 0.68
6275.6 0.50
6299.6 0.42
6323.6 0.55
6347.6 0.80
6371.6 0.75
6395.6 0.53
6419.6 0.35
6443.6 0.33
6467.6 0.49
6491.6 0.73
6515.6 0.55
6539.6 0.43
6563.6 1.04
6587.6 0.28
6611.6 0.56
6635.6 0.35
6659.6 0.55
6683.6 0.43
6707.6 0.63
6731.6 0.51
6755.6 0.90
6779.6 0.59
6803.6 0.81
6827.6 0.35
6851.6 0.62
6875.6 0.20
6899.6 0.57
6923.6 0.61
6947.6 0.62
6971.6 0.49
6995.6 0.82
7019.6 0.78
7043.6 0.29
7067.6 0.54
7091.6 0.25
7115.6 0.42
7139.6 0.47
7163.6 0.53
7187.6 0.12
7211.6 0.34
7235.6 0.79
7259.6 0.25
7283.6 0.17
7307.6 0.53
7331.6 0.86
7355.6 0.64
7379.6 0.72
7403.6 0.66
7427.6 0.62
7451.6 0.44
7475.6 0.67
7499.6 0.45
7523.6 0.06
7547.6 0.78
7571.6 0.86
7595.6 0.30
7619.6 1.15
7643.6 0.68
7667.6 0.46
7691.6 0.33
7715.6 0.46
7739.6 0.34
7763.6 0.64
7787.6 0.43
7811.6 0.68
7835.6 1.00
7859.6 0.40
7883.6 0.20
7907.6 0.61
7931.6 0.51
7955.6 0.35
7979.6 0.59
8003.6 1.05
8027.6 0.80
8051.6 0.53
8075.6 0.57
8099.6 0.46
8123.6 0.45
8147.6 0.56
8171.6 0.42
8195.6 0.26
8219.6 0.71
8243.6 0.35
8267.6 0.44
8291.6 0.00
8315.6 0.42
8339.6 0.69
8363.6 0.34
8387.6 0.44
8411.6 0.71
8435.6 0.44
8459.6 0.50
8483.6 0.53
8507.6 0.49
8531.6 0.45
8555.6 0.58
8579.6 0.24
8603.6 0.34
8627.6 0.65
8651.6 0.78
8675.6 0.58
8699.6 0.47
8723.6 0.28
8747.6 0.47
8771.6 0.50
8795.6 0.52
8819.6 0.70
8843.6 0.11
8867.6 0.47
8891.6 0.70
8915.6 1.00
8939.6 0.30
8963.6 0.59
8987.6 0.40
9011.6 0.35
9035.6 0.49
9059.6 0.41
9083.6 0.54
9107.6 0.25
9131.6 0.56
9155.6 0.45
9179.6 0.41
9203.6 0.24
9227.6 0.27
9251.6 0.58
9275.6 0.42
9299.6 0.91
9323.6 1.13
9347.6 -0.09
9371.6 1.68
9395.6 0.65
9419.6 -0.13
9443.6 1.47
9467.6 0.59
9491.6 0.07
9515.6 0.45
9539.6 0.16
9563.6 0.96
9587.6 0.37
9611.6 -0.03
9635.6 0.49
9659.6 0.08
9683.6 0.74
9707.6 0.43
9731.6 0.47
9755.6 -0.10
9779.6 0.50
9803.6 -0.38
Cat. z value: 1.63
